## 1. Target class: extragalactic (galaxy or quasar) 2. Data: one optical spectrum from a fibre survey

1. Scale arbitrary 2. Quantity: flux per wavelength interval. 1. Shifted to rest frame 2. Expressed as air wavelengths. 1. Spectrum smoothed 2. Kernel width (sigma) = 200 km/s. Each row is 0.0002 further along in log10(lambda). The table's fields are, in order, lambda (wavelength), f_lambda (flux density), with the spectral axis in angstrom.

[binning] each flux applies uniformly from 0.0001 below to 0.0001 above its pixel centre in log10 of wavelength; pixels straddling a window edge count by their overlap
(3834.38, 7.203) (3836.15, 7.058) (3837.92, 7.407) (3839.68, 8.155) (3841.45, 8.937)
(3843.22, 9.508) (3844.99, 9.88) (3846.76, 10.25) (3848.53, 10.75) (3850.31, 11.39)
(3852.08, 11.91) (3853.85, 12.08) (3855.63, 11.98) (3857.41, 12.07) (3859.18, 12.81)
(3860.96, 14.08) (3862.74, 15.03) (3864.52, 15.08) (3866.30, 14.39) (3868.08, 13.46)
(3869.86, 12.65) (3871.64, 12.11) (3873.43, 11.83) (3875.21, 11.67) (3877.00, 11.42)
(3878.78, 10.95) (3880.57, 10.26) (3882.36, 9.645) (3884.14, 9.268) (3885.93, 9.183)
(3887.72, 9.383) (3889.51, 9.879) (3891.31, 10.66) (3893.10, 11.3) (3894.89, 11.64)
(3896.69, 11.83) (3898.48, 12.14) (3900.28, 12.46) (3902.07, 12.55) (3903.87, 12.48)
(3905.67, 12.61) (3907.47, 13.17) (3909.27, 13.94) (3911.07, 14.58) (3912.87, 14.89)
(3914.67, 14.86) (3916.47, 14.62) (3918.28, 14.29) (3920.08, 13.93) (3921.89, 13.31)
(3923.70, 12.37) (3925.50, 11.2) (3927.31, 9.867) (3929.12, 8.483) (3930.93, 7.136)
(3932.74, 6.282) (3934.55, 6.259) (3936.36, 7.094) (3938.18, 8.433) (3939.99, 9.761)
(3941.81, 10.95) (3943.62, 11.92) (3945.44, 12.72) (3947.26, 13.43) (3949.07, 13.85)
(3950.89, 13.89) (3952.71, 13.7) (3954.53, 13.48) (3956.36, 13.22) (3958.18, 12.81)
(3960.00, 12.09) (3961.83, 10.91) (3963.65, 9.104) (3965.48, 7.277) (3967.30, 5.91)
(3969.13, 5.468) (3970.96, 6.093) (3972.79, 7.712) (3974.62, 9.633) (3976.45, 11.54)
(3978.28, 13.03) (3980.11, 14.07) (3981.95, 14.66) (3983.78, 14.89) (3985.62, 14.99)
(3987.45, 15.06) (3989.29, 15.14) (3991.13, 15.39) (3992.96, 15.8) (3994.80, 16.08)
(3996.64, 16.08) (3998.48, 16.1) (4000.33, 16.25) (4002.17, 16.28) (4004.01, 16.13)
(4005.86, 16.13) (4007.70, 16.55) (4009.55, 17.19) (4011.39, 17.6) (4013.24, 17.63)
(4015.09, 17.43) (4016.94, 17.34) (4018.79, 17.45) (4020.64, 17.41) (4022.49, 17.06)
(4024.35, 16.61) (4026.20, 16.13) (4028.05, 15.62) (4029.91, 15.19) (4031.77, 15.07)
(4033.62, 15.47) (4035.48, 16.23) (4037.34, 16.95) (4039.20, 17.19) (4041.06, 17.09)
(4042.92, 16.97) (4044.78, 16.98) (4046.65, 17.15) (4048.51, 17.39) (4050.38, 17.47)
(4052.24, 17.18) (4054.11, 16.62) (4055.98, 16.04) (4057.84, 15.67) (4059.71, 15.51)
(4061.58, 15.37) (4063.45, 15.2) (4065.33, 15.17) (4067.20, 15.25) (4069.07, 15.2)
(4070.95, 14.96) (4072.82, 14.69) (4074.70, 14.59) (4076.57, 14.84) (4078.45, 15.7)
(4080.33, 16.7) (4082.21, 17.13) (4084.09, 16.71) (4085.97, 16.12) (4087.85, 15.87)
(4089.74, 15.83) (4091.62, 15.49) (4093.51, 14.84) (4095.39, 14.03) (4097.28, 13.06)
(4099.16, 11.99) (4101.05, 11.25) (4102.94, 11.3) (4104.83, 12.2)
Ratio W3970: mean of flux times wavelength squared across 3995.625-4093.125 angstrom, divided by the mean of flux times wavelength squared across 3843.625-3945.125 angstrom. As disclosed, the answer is 1.52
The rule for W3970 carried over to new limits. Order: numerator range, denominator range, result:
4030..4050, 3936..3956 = 1.46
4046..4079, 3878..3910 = 1.52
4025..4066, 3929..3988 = 1.57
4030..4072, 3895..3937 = 1.47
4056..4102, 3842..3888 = 1.44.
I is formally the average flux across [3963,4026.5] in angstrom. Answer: 14.2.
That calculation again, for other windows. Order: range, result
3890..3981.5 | 11.3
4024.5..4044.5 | 16.2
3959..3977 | 8.53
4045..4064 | 16.4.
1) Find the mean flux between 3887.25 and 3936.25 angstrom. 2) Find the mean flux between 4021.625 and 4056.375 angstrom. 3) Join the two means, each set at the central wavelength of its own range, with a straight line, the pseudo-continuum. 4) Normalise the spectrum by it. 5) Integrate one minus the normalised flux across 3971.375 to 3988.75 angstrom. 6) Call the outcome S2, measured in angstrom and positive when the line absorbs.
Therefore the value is 1.96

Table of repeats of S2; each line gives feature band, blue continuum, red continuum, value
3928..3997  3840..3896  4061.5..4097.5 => 9.6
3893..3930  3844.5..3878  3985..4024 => 2.9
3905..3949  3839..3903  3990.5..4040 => 5.9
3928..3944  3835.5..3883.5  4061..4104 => 5.3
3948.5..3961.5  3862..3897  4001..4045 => 1.0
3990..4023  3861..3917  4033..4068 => -3.0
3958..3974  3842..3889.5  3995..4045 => 6.9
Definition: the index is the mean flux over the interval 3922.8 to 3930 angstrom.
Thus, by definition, 10.5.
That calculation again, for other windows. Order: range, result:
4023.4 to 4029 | 16.1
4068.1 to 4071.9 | 15.1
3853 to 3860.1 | 12.2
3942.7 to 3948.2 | 12.7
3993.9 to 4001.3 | 16.1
